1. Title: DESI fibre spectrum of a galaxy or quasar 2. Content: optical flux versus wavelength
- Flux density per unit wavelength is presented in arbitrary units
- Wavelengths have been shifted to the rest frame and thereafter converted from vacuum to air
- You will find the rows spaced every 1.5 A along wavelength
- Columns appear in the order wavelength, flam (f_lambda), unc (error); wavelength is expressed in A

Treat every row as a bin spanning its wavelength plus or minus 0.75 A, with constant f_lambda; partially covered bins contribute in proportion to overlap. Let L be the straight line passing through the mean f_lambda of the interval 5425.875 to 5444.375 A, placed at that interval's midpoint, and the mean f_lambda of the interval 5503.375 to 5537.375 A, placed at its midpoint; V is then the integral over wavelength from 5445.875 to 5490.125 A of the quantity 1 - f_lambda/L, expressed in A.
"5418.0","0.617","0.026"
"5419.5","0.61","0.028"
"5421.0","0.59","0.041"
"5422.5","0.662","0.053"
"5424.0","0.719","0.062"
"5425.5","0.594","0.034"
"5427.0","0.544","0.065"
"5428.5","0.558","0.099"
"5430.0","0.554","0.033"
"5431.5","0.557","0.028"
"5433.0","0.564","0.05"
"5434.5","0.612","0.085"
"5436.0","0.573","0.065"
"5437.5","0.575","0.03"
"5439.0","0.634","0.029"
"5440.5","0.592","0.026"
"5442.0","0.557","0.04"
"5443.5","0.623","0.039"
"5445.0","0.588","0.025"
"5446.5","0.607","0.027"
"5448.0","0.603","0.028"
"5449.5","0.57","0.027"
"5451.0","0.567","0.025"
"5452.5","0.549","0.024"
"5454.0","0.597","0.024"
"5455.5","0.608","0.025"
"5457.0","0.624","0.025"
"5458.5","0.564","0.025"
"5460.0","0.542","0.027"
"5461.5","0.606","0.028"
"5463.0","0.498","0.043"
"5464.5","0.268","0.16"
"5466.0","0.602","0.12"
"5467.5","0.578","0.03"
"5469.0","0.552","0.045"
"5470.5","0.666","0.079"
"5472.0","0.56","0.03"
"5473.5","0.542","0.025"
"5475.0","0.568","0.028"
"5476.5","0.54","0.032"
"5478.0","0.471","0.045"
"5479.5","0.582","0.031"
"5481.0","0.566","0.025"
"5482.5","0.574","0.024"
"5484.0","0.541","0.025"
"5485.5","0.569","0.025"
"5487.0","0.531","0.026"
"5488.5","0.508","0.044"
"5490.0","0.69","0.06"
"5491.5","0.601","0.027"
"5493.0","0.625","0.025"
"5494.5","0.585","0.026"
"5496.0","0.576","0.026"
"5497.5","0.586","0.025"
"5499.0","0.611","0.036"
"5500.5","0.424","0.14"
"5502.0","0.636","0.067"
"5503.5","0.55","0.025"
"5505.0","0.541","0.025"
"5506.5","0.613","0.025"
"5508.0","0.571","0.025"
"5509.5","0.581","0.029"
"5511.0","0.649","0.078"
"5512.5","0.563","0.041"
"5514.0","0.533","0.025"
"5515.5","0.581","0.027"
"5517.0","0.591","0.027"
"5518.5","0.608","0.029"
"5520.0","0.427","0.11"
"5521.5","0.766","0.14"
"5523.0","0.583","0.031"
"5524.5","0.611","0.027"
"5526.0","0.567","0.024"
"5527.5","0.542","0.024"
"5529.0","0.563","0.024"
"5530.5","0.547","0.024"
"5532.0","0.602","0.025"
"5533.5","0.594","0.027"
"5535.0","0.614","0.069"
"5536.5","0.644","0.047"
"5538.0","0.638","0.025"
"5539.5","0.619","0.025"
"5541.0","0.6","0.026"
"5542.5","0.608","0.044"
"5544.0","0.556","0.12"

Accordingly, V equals 1.66 A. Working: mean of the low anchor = 0.579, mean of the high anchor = 0.585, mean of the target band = 0.559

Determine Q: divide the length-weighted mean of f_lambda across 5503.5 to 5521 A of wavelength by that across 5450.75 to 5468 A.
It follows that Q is 1.04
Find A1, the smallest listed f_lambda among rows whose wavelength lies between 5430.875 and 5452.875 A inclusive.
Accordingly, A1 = 0.549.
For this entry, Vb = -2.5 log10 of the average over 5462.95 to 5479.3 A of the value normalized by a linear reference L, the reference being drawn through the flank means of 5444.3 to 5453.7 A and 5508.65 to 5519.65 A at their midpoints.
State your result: 0.09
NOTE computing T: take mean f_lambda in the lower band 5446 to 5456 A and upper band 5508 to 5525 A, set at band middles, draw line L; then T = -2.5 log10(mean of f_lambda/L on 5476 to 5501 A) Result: 0.04 mag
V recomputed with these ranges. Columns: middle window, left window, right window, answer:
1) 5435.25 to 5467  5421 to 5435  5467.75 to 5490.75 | 0.7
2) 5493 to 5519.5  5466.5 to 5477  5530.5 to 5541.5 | 0.8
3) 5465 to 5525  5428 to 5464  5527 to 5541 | 1.4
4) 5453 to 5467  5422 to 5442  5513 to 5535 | 1.0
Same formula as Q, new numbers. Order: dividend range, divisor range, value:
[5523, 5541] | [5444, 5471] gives 1.05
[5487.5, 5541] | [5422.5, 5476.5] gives 1.02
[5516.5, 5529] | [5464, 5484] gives 1.07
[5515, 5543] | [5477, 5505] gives 1.05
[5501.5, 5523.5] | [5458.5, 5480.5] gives 1.08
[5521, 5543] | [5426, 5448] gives 1.04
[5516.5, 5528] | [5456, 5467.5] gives 1.10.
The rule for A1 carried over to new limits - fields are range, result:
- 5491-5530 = 0.424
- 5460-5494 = 0.268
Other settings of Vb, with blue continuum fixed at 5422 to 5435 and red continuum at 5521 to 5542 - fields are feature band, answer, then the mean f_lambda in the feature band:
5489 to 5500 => -0.006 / 0.604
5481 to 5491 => 0.057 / 0.569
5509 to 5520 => 0.050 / 0.576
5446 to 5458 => 0.013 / 0.59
